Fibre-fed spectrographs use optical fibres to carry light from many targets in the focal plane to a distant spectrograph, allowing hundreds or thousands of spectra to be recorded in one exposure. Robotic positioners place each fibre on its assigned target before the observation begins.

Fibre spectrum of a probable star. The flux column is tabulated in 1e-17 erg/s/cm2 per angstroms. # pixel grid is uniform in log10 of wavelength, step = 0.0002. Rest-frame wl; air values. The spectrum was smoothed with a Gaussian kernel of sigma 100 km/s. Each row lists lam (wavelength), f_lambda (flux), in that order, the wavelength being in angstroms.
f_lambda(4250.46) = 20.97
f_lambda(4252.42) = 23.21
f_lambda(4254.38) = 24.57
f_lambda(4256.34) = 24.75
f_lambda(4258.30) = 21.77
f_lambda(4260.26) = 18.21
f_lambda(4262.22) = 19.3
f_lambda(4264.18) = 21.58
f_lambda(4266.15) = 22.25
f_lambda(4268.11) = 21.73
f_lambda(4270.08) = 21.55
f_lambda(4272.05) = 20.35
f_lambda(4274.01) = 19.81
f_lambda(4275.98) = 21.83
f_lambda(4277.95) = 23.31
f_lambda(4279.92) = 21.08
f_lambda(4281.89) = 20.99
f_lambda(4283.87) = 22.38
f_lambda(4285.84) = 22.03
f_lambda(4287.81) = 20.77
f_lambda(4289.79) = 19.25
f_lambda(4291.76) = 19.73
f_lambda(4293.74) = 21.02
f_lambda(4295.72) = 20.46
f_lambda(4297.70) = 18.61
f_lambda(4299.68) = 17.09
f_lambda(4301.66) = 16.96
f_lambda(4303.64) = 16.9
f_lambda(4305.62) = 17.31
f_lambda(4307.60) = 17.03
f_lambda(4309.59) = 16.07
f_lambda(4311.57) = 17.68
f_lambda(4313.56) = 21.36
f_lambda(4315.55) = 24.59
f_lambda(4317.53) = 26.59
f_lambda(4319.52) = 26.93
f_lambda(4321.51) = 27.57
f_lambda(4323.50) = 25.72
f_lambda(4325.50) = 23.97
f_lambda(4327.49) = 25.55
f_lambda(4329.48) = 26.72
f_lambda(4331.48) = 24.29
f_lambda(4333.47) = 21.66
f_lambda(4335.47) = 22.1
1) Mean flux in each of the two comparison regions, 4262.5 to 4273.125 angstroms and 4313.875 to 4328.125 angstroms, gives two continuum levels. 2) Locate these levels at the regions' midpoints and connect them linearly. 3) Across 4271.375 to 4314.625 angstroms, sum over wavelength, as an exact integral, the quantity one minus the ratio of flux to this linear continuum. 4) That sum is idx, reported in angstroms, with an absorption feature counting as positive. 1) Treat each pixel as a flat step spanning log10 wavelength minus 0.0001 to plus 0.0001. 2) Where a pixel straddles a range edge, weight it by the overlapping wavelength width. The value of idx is 6.7 angstroms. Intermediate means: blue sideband 21.3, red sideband 25.6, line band 19.6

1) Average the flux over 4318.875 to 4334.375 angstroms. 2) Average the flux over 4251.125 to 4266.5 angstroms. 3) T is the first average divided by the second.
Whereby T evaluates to 1.15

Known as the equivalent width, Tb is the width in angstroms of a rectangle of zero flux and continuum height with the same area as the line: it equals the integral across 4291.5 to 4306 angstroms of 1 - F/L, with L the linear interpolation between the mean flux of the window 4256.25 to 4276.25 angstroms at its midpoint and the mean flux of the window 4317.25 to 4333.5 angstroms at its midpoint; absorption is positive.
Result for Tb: 3.1 angstroms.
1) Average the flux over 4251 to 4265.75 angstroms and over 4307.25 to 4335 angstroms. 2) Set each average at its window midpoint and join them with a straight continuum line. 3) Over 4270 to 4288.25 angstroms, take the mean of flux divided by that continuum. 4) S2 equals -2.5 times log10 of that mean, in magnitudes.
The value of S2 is 0.048 mag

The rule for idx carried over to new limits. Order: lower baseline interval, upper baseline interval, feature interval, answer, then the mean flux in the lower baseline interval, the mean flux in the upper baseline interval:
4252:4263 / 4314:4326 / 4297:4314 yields 5.02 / 22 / 25.8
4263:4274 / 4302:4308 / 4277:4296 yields -1.87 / 21.3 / 17.1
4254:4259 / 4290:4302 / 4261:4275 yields 0.92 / 23.7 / 19.1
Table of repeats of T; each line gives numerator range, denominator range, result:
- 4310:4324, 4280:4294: 1.15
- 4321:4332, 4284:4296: 1.24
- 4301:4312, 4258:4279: 0.81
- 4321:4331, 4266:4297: 1.22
